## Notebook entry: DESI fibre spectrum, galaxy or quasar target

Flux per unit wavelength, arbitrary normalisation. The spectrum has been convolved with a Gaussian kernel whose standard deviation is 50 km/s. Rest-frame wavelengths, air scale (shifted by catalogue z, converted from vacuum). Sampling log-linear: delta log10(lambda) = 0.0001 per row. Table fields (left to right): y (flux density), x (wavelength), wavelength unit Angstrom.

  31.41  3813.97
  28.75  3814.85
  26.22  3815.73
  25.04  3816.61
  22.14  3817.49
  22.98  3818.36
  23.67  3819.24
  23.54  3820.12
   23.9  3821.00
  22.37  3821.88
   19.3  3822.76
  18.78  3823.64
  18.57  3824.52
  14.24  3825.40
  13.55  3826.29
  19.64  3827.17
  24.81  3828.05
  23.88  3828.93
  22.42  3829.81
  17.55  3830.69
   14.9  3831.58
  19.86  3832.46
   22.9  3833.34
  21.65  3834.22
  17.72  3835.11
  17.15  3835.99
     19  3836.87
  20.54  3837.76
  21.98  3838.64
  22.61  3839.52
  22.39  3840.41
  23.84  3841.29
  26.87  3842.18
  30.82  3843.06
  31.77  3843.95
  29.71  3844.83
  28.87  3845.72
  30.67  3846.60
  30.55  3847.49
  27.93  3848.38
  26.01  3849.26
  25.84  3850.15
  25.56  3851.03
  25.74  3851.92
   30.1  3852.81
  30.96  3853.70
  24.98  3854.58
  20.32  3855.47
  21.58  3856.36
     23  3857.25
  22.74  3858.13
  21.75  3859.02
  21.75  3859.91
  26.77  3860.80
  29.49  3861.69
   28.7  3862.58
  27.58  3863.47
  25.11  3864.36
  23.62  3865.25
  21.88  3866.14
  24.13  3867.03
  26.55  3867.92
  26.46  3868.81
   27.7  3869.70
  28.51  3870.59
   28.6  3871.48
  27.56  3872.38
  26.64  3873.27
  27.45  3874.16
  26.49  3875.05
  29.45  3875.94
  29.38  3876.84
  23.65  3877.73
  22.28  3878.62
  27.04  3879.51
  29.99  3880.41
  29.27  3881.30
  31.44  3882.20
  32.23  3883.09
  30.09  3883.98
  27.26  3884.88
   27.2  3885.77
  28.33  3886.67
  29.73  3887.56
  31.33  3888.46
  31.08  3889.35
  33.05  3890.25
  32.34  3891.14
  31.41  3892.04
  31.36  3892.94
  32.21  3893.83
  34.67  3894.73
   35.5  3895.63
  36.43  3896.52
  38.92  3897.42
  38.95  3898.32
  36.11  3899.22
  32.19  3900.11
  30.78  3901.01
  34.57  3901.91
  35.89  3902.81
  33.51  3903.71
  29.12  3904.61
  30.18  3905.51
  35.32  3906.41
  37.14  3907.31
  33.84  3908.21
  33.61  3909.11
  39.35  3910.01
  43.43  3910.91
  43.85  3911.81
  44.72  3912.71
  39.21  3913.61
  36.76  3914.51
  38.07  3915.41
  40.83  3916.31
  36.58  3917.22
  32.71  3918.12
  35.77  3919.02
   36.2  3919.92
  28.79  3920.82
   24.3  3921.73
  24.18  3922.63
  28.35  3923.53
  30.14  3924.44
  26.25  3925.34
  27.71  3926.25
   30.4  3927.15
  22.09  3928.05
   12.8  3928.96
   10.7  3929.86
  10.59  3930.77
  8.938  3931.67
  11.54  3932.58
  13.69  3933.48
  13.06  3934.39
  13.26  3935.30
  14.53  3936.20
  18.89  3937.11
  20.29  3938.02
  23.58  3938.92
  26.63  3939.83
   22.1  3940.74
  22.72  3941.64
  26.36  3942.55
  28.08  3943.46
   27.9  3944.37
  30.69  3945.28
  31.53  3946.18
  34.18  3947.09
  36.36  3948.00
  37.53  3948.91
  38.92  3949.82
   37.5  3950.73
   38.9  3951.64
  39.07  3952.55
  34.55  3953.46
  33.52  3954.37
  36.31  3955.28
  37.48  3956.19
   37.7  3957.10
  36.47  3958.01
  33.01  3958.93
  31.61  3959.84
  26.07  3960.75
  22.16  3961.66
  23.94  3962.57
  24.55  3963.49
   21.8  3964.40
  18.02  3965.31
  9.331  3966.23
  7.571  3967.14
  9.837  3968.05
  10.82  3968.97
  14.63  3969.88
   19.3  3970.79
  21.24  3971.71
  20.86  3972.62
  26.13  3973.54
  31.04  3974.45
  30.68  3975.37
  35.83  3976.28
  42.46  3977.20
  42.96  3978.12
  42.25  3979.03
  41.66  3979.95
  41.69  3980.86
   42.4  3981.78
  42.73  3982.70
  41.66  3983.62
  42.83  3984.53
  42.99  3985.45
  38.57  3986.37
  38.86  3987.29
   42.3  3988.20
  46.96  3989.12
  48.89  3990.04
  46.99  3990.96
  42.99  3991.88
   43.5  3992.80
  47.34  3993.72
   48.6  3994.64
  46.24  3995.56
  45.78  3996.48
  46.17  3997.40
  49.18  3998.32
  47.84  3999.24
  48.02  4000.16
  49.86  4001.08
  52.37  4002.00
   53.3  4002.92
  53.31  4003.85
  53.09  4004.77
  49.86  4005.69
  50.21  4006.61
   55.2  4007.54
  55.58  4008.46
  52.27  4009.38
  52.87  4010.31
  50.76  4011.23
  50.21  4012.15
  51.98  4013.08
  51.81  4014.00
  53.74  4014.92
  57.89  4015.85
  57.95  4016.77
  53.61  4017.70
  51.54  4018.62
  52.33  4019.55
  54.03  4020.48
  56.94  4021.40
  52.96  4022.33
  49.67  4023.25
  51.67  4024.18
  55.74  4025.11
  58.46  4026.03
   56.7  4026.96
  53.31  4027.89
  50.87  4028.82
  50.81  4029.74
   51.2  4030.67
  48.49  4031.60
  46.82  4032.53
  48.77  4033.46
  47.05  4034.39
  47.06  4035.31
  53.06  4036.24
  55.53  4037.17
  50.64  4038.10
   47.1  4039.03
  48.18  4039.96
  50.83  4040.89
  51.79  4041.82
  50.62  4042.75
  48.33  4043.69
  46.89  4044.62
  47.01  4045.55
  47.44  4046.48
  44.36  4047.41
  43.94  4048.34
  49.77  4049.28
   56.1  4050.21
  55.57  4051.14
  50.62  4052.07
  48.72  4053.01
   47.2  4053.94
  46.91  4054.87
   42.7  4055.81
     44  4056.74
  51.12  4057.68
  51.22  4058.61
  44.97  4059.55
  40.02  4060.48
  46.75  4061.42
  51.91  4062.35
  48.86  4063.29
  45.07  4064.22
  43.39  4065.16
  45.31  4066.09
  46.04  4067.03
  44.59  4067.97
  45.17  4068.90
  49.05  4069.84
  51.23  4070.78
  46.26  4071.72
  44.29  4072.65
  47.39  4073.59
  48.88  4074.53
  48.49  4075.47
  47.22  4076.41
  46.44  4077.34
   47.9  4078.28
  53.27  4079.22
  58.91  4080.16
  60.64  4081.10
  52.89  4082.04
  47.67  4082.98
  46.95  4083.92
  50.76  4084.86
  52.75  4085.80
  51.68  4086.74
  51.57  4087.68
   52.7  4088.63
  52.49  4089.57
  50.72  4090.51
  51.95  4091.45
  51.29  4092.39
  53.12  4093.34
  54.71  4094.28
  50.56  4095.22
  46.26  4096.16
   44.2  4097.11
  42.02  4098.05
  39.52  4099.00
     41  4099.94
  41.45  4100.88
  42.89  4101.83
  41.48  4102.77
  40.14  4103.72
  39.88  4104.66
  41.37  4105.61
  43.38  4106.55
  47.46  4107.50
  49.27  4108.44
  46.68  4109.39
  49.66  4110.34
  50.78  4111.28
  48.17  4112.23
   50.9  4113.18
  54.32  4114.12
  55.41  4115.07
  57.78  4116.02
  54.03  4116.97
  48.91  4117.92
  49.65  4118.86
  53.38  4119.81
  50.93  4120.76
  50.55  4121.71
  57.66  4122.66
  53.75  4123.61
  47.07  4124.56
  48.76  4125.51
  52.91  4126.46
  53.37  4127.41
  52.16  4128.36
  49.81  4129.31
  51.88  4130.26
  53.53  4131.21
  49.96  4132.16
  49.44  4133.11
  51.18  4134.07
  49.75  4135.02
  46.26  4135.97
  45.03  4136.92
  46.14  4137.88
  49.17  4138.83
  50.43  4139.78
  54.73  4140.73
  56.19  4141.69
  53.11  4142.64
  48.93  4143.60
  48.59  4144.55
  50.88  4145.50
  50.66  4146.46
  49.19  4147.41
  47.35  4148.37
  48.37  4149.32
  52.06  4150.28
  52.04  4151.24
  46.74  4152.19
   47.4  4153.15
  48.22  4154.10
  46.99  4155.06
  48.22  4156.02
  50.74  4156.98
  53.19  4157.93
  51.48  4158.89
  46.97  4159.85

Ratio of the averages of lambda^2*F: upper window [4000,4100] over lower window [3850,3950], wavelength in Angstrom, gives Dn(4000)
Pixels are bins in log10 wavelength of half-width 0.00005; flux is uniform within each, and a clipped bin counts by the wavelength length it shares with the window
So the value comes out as 1.9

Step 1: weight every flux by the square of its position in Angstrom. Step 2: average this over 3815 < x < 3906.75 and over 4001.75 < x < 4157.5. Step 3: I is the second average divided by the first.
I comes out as 2.08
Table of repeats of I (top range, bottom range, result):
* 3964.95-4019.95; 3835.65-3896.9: 1.64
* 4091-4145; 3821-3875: 2.34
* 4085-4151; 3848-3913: 1.86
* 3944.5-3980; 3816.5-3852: 1.36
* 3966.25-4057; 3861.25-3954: 1.64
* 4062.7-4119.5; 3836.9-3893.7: 2.00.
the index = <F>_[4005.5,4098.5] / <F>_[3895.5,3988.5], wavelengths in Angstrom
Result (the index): 1.66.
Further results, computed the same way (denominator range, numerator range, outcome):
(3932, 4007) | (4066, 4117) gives 1.43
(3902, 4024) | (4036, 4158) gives 1.37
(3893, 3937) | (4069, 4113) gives 1.61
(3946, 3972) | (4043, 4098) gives 1.76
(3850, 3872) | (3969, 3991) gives 1.42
